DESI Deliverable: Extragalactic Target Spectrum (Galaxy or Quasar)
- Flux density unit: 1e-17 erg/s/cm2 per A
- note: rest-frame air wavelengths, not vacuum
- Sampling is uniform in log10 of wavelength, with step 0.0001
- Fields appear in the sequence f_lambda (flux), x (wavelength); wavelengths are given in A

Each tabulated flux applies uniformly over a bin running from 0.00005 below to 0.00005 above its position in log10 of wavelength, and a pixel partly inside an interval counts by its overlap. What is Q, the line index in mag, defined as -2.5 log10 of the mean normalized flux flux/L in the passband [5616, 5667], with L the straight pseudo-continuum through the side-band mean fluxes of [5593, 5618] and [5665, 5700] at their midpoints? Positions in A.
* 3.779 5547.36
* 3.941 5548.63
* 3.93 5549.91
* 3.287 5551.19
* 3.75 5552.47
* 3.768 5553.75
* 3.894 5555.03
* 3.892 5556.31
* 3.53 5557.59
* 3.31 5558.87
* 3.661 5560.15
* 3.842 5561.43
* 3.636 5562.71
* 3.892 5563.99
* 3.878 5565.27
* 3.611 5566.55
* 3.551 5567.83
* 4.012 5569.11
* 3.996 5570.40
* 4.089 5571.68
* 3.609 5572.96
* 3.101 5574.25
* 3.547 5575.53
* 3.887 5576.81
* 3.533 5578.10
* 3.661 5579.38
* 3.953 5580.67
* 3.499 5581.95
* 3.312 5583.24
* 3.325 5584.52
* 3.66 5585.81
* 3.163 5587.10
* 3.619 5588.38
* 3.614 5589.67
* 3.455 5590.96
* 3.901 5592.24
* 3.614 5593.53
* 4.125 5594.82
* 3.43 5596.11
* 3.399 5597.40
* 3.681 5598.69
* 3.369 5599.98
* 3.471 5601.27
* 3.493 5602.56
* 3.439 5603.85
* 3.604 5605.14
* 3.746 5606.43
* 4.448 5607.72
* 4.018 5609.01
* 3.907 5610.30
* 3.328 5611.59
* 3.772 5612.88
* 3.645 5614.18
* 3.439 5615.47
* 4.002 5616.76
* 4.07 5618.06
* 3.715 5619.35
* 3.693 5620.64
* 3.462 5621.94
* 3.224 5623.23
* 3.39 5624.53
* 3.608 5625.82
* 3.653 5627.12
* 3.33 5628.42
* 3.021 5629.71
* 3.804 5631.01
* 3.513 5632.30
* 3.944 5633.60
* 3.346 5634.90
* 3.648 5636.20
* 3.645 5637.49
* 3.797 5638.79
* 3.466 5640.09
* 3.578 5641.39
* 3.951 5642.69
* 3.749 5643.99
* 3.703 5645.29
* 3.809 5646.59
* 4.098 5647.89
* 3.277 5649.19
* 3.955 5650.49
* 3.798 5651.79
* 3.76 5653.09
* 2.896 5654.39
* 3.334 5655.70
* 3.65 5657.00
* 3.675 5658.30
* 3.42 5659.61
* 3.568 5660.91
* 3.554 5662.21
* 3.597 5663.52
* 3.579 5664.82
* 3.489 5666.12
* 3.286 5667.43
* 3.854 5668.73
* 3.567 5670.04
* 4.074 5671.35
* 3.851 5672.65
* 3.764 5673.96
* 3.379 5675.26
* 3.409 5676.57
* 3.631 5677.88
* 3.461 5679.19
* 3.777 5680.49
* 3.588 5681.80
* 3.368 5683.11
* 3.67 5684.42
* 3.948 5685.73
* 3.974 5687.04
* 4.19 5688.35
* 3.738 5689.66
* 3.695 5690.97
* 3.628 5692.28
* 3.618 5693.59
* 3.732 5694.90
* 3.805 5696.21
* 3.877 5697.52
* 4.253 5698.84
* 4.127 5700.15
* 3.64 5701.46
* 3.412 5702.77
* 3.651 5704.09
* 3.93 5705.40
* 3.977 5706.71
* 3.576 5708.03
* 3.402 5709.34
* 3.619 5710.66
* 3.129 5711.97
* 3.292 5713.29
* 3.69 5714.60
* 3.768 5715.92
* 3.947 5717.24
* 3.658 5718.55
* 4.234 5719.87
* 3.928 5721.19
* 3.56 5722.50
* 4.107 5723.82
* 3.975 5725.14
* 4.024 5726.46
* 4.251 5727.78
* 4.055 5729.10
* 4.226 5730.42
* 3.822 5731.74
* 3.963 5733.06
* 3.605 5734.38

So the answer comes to 0.03 mag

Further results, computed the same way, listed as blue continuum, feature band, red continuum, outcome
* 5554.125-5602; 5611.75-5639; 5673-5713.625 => 0.02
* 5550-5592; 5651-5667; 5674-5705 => 0.05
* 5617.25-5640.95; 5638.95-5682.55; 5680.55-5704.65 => 0.01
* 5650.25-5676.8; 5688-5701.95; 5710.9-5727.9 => -0.04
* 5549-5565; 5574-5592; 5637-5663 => 0.04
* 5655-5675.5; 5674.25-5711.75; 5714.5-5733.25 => 0.02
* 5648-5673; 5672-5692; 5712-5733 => 0.00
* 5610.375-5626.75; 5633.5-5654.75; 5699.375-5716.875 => -0.01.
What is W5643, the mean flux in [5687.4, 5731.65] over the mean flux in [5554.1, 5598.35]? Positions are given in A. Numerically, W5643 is 1.0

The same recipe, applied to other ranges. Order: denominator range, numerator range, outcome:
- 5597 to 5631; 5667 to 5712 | 1.03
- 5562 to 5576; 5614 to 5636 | 0.96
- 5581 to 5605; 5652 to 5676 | 1.01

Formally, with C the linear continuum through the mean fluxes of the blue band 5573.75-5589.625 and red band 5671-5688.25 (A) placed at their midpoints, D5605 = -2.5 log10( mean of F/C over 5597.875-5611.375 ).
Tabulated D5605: -0.04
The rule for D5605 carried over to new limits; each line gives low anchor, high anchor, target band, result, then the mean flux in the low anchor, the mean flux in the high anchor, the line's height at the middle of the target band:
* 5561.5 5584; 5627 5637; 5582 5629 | 0.00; 3.7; 3.53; 3.6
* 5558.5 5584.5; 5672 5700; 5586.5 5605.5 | 0.04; 3.68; 3.74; 3.69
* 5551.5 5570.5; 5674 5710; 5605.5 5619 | -0.03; 3.73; 3.72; 3.73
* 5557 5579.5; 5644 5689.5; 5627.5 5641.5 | 0.03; 3.69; 3.65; 3.66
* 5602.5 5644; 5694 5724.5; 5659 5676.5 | 0.03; 3.65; 3.75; 3.7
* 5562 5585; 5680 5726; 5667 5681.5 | 0.03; 3.68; 3.76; 3.74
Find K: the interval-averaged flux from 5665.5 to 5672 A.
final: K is 3.65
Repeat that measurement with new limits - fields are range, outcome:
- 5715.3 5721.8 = 3.91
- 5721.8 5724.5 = 3.84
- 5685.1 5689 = 4.04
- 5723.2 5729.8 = 4.08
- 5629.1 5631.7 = 3.42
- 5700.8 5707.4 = 3.72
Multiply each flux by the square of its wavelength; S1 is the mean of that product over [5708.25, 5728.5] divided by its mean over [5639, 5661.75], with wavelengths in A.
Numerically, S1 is 1.06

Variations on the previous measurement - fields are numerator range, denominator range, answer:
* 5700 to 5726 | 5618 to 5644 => 1.07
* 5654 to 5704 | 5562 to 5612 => 1.03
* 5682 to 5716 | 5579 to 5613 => 1.06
